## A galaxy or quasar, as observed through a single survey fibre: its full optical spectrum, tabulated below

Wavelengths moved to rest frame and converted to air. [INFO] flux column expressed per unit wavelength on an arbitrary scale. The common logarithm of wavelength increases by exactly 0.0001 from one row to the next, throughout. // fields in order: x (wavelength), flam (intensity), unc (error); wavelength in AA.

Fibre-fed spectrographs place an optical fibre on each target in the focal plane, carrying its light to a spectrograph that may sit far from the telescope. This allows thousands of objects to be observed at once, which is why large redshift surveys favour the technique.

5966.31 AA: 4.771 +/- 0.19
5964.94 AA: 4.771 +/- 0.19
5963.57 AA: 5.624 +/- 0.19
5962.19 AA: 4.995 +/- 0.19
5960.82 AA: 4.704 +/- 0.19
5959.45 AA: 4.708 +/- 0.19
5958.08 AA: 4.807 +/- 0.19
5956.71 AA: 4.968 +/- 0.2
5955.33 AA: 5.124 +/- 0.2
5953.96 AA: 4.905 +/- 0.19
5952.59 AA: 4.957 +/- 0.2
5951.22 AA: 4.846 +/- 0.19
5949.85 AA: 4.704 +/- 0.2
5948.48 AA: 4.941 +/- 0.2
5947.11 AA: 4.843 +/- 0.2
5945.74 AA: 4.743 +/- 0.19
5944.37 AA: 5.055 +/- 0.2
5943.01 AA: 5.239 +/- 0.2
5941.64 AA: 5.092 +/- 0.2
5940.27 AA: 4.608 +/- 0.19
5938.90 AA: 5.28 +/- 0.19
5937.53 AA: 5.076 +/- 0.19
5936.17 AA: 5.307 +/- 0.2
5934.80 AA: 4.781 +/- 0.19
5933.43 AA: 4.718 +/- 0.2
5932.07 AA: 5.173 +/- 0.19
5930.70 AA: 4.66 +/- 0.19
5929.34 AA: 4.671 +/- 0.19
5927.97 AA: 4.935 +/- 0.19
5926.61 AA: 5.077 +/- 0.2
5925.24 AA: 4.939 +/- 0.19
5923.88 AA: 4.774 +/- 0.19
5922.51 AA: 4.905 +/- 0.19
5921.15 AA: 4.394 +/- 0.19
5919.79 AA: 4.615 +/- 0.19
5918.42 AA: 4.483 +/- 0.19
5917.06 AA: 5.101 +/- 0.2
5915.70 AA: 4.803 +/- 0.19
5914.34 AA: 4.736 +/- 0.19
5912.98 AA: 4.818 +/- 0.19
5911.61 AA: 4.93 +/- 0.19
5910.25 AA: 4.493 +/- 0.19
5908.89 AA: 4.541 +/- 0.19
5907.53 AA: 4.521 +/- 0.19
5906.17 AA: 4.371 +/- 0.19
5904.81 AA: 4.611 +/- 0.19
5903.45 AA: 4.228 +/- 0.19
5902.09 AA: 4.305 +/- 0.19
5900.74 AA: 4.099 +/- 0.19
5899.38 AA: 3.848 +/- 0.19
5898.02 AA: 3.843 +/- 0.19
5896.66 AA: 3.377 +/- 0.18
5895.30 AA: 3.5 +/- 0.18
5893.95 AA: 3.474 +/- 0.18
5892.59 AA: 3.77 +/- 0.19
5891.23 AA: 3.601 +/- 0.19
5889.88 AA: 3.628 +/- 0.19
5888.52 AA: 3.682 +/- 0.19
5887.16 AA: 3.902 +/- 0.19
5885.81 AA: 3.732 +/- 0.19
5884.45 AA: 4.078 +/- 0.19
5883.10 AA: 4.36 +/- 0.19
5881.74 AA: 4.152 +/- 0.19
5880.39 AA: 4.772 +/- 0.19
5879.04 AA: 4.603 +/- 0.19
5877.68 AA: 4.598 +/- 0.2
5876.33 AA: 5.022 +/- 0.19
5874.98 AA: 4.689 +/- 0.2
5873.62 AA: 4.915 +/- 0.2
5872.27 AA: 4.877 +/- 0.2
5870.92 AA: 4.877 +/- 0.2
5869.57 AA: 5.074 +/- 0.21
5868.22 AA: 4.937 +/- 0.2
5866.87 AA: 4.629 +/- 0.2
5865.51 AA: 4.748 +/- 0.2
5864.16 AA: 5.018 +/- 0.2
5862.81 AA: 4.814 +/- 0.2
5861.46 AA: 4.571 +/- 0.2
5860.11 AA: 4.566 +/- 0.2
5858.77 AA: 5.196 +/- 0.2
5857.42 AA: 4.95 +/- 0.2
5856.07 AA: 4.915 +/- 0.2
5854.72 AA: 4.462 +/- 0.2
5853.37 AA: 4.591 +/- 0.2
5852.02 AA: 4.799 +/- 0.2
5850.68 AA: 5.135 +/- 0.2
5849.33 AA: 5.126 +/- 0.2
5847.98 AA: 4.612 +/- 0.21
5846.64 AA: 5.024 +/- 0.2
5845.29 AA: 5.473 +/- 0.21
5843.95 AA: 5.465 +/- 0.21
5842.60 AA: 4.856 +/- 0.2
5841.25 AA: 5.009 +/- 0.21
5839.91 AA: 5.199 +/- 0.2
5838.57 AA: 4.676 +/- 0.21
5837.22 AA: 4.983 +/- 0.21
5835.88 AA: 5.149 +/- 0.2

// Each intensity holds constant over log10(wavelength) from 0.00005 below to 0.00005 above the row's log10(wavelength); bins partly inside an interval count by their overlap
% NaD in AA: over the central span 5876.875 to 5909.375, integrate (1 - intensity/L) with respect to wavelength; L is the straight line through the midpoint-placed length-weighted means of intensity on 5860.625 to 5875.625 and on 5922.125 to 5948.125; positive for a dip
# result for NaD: 5.4 AA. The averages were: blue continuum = 4.83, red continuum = 4.94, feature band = 4.07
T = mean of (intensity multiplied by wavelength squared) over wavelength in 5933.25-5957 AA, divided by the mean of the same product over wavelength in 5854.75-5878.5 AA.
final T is 1.05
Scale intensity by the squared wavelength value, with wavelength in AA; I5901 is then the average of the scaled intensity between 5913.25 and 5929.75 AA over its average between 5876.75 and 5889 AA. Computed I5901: 1.1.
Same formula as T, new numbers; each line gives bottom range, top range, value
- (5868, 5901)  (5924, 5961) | 1.19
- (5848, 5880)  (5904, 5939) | 1.01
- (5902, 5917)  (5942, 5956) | 1.09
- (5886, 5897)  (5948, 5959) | 1.38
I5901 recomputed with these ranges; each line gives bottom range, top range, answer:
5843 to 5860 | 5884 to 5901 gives 0.76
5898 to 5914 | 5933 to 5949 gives 1.14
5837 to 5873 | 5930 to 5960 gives 1.04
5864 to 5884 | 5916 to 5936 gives 1.03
